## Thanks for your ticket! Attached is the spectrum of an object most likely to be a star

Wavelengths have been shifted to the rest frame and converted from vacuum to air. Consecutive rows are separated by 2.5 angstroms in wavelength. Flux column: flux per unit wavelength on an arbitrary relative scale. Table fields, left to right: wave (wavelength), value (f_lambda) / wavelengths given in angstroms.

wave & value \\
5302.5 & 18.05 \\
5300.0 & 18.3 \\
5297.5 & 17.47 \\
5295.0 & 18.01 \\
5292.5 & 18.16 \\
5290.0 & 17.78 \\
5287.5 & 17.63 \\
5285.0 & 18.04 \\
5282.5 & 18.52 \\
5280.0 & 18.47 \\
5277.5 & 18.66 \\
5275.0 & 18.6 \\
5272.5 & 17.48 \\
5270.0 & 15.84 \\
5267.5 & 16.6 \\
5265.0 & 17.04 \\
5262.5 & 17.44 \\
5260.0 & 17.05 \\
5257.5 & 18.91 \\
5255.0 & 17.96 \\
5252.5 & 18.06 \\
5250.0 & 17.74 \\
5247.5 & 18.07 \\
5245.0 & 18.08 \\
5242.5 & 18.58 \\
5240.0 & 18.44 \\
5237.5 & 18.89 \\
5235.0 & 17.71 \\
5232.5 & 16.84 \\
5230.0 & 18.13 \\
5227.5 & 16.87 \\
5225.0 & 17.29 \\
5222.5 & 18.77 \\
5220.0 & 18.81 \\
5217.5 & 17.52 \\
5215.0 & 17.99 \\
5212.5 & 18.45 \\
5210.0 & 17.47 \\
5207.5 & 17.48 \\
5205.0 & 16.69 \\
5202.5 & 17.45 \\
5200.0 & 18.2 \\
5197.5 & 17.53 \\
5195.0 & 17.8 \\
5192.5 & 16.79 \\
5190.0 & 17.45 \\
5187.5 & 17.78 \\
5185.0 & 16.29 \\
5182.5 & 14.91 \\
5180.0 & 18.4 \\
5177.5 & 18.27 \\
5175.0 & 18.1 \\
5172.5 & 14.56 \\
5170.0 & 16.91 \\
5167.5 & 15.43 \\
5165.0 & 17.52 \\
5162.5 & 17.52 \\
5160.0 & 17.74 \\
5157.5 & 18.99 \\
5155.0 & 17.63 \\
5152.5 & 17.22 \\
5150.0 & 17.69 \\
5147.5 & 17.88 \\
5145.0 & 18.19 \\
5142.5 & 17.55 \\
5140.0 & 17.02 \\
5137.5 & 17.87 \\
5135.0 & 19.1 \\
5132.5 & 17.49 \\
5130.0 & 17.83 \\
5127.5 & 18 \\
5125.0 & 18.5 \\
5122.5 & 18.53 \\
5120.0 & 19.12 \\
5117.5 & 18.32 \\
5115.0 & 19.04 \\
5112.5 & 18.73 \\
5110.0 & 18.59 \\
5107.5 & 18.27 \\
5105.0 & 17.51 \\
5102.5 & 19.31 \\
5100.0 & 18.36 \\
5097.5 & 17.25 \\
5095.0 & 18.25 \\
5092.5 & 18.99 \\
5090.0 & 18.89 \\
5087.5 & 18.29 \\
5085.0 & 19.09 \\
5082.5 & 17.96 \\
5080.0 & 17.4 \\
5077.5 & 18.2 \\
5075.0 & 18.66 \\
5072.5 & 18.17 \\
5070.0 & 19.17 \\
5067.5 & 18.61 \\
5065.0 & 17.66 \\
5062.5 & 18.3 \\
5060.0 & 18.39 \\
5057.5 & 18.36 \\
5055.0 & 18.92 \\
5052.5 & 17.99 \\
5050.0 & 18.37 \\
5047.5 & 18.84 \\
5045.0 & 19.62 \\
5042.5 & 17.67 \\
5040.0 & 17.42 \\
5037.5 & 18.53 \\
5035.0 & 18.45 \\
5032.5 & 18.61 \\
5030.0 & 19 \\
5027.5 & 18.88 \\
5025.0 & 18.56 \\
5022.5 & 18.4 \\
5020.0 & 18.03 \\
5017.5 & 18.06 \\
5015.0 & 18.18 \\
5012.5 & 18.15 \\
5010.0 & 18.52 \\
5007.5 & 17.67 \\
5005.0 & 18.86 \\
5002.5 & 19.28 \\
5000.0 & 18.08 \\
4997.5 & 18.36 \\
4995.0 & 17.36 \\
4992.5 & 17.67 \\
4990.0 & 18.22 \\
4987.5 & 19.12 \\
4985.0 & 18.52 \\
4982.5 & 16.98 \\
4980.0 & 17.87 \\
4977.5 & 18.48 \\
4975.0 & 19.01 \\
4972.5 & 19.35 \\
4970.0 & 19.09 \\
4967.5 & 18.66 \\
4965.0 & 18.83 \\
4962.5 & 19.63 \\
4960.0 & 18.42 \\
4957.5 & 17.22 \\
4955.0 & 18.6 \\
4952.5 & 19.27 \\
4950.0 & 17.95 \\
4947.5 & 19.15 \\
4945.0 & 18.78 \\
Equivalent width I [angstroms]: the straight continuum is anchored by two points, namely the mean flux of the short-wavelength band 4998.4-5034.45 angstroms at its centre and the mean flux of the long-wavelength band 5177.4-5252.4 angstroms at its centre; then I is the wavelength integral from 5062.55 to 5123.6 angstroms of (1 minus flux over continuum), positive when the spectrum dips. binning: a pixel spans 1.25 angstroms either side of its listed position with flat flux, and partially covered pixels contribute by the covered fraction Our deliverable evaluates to -0.9 angstroms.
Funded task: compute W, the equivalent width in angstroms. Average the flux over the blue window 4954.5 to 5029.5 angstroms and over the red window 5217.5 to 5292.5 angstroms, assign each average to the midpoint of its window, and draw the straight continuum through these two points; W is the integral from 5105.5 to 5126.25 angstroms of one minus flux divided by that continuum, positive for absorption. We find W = -0.5 angstroms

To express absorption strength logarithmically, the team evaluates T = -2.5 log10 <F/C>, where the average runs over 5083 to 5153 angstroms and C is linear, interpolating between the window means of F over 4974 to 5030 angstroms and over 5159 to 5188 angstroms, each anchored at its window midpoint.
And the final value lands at -0.05 mag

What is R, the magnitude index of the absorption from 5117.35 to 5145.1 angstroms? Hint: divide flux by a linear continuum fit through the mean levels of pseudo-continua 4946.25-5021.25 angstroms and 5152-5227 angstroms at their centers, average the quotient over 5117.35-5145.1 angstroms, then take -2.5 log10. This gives -0.025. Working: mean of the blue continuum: 18.4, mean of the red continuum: 17.4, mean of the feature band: 18.1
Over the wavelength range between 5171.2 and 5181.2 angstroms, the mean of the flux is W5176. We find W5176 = 17.3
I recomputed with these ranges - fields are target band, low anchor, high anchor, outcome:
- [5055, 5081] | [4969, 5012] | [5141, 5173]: -0.63 angstroms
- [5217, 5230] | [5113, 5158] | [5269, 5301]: 0.08 angstroms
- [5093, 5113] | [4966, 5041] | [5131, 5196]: -0.60 angstroms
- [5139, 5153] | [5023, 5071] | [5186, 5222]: 0.28 angstroms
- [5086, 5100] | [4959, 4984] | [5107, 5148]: -0.02 angstroms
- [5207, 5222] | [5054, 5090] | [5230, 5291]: -0.03 angstroms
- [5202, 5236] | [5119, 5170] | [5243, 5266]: 0.30 angstroms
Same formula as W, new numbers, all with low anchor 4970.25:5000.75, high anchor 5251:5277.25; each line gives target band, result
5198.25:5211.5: 0.17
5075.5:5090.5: -0.22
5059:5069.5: -0.13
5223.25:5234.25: 0.17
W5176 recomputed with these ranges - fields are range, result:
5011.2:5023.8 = 18.2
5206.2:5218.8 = 17.8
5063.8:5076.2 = 18.5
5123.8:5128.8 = 18.2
